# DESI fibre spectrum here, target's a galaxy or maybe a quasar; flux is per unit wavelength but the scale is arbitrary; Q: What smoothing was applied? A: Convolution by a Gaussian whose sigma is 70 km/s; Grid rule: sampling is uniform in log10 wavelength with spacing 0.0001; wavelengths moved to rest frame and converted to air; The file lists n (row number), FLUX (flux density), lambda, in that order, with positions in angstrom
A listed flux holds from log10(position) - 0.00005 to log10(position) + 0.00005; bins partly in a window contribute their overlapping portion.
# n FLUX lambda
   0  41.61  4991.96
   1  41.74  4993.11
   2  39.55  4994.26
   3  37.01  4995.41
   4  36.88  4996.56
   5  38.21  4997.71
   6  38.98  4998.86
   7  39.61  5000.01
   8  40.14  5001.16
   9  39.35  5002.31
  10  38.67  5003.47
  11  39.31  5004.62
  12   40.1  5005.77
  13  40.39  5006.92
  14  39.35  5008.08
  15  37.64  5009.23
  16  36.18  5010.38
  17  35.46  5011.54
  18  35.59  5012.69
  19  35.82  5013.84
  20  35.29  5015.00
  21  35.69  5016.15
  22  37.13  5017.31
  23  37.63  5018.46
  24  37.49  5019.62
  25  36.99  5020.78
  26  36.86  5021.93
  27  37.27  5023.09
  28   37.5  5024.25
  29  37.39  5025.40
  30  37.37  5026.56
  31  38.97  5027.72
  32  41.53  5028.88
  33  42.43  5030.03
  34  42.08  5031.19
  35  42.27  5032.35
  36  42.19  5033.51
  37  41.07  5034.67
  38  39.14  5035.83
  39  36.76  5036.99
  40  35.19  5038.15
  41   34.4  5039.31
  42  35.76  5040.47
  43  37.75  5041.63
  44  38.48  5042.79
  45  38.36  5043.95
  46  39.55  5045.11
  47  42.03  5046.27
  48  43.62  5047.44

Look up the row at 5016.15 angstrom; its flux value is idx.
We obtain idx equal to 35.69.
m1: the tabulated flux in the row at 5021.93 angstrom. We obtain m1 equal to 36.86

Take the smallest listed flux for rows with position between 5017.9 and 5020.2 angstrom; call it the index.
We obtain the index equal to 37.49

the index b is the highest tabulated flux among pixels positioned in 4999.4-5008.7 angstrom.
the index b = 40.39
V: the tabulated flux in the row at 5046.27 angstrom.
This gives 42.03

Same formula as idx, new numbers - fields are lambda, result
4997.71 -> 38.21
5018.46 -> 37.63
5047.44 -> 43.62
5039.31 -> 34.4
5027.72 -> 38.97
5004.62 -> 39.31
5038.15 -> 35.19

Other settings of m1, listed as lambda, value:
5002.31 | 39.35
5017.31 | 37.13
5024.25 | 37.5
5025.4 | 37.39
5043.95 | 38.36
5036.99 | 36.76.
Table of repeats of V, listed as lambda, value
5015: 35.29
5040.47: 35.76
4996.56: 36.88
